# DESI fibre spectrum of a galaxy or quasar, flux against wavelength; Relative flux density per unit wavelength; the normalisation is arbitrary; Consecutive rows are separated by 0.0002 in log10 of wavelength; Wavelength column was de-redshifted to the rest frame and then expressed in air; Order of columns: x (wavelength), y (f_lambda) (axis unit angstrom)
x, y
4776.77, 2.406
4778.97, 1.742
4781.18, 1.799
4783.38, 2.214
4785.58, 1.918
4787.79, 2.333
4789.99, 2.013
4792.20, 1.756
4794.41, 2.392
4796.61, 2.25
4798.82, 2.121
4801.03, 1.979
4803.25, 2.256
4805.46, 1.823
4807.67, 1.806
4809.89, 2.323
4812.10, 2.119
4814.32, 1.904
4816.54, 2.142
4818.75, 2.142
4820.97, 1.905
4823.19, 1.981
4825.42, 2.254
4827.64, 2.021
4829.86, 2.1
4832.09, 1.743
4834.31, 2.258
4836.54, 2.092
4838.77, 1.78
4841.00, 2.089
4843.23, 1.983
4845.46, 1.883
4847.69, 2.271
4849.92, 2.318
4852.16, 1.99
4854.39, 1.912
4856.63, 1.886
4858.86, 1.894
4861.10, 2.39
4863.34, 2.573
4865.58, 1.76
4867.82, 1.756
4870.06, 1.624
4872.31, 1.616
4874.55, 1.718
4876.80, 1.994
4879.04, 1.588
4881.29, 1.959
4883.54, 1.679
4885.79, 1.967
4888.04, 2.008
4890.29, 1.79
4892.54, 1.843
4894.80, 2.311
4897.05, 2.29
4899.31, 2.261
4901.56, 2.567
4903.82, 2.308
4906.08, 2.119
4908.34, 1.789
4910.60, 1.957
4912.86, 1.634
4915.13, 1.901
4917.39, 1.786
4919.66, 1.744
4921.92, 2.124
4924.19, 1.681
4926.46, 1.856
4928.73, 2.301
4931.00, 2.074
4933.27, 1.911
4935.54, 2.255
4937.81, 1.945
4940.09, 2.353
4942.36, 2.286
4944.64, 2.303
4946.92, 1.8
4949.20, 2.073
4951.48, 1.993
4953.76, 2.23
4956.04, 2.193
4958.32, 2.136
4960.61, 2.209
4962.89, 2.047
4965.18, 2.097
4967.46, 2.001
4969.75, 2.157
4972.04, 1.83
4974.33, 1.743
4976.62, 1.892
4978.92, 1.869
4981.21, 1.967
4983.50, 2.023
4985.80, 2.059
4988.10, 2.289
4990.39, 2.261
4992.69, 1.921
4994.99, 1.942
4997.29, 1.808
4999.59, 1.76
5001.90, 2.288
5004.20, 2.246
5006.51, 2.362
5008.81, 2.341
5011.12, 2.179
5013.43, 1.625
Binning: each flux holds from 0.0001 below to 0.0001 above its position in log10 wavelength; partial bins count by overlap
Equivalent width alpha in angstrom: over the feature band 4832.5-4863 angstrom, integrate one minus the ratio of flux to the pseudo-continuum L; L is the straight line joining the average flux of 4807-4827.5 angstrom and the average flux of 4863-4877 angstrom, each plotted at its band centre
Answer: -2.3 angstrom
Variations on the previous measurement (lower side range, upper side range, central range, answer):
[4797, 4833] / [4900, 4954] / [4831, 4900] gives 2.3 angstrom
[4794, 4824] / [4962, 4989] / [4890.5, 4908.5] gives -1.4 angstrom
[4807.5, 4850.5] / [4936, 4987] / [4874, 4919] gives 1.8 angstrom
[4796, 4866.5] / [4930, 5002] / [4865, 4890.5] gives 3.3 angstrom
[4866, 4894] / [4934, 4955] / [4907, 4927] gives 1.6 angstrom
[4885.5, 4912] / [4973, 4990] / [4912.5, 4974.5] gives 0.2 angstrom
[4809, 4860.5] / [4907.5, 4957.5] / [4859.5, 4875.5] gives 0.9 angstrom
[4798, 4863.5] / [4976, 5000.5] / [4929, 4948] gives -1.1 angstrom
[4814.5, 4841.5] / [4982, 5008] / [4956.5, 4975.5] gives 0.4 angstrom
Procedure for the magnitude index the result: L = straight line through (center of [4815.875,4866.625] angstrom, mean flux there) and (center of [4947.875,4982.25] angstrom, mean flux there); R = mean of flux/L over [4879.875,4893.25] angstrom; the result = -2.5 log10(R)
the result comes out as 0.099 mag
